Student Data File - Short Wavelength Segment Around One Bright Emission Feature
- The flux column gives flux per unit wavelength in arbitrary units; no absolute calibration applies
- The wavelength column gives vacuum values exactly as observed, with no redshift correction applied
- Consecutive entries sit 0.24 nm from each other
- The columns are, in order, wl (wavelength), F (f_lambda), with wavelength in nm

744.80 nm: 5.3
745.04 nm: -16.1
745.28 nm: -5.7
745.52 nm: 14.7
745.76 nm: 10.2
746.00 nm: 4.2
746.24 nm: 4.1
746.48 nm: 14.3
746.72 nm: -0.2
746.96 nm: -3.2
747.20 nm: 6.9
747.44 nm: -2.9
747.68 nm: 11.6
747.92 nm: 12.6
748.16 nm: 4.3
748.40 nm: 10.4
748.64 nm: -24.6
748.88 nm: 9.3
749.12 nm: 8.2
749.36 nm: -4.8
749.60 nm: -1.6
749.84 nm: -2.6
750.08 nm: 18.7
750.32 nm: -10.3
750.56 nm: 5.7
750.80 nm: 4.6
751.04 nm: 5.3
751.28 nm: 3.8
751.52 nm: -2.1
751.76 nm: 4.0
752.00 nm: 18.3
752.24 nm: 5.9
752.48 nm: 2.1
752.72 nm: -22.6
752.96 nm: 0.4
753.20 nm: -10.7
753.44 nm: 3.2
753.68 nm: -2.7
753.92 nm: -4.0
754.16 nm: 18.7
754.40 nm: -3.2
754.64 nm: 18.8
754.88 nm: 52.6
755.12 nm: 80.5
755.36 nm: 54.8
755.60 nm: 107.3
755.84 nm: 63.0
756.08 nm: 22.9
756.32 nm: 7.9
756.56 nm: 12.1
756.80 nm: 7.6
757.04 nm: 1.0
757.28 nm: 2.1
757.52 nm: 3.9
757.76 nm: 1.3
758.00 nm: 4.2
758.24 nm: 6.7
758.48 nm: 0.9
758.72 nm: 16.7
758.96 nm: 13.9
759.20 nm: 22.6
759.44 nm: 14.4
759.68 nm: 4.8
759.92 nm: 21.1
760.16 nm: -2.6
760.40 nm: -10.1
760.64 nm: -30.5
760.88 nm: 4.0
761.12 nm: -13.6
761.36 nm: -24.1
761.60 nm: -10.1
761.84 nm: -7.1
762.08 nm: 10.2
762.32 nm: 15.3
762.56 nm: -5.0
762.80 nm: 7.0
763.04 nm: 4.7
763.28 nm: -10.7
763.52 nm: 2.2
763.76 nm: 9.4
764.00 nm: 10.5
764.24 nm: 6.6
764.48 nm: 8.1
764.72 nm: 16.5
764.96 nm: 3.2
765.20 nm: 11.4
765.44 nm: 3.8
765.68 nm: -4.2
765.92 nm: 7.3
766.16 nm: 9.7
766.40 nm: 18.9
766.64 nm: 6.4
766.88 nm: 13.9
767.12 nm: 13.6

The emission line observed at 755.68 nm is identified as [O II]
